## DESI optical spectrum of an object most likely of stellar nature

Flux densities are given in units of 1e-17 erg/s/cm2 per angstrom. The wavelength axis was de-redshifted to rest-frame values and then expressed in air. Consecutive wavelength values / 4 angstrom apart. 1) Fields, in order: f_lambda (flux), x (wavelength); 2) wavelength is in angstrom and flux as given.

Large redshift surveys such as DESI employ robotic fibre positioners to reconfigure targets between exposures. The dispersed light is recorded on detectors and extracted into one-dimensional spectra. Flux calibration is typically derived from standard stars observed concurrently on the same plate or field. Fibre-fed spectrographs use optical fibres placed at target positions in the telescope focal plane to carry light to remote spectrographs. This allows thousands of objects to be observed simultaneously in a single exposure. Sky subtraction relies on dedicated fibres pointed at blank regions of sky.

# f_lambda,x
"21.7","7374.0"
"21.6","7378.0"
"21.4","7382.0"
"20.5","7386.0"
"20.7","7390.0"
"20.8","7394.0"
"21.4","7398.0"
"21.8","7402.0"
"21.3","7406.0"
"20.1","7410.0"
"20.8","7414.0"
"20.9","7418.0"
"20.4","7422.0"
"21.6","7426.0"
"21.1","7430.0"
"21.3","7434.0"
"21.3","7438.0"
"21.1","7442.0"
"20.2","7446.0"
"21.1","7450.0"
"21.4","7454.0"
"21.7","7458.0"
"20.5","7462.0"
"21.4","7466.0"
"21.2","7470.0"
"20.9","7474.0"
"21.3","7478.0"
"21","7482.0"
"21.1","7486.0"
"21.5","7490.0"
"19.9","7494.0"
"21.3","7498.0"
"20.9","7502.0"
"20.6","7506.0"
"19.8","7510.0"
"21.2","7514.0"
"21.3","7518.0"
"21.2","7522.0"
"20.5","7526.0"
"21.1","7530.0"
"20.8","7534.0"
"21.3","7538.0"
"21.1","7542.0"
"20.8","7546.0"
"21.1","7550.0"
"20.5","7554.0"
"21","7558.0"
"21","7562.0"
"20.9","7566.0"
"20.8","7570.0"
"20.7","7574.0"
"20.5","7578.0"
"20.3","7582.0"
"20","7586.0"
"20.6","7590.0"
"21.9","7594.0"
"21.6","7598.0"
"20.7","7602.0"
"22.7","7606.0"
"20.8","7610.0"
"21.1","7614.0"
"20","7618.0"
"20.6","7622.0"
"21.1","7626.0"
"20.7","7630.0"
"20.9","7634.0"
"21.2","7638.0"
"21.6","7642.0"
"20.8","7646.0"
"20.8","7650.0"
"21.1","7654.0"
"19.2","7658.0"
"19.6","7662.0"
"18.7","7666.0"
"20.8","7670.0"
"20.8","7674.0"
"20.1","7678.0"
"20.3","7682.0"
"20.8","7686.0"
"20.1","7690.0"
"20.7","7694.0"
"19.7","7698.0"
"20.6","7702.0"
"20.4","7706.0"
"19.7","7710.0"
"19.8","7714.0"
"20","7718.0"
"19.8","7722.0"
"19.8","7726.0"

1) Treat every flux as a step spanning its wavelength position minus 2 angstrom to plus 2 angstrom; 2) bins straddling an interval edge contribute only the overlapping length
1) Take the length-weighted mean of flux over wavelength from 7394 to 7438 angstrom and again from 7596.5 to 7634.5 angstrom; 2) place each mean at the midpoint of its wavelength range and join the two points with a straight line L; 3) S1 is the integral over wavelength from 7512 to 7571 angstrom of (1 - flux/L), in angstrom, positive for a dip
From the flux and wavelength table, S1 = 0.2 angstrom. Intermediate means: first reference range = 21.1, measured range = 21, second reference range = 21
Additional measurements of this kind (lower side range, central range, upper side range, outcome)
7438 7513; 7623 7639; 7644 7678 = -0.47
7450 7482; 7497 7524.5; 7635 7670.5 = 0.16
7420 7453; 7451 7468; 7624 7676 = -0.22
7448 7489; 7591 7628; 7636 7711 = -0.94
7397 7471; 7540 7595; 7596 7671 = 0.18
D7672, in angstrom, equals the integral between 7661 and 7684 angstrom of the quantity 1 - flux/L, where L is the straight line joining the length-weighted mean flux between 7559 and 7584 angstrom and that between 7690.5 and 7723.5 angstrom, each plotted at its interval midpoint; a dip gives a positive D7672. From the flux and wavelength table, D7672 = 0.2 angstrom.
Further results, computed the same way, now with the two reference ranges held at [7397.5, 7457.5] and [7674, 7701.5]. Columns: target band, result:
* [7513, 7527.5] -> -0.2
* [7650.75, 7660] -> 0.1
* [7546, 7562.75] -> -0.1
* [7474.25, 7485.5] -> -0.1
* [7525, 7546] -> -0.2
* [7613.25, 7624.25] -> 0.0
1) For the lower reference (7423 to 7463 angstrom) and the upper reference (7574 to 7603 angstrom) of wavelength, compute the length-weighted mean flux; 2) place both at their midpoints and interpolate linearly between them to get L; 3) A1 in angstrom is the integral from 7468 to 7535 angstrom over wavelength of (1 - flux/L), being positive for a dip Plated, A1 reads 0.24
